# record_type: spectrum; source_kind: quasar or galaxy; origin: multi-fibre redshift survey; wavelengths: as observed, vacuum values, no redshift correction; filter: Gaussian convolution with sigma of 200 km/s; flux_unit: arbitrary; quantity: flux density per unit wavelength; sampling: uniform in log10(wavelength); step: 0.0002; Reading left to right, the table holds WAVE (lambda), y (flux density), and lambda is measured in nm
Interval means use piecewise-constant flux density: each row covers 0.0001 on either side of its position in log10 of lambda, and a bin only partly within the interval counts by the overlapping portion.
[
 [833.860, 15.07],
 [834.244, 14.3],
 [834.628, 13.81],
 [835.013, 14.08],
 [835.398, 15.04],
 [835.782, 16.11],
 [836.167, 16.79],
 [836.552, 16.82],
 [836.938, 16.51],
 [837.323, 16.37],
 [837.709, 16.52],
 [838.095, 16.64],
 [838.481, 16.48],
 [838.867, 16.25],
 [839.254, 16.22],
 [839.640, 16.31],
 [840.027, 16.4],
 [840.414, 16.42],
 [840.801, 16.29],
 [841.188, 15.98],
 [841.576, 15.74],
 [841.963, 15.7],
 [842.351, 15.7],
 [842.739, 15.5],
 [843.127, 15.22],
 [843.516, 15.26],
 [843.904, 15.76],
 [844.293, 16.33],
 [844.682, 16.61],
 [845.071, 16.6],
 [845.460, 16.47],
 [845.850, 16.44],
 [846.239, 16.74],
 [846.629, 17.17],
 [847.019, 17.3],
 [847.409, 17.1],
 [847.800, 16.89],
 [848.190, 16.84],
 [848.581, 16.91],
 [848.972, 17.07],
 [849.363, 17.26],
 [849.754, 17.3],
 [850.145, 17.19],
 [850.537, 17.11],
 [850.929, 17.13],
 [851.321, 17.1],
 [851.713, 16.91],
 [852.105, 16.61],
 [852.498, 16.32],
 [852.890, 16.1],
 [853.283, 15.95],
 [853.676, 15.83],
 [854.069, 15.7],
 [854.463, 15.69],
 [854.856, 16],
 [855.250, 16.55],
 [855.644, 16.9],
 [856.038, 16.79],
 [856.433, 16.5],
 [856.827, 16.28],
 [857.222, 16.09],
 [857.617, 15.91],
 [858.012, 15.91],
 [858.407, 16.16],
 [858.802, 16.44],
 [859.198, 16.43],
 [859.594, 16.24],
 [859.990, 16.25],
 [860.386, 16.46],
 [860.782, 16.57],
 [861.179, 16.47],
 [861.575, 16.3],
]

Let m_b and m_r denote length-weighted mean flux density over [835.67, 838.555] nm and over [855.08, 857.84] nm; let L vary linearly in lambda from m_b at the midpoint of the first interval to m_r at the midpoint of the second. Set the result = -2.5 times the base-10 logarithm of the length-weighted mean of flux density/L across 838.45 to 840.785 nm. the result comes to 0.01 mag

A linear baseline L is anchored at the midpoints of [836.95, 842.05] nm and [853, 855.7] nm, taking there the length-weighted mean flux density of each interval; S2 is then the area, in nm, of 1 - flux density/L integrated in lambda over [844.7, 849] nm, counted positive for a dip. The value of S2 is -0.18 nm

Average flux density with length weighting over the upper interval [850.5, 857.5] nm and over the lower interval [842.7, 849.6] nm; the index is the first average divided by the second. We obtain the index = 1.0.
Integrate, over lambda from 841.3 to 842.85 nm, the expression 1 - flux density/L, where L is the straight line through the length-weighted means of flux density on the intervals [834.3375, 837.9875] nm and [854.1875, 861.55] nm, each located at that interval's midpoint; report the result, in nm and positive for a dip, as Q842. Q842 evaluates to 0.02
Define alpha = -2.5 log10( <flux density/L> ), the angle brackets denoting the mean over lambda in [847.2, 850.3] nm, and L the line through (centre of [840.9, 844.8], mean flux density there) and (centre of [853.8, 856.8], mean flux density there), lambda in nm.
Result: -0.07 mag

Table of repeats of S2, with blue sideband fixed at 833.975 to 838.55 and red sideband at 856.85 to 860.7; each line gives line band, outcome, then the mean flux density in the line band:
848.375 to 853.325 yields -0.25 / 16.9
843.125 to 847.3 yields -0.13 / 16.4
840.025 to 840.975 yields -0.03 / 16.4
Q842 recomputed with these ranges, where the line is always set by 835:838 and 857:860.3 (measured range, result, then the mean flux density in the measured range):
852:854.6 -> 0.027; 16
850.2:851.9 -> -0.094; 17.1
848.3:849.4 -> -0.058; 17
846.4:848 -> -0.092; 17.1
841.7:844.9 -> 0.081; 15.8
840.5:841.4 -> 0.001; 16.2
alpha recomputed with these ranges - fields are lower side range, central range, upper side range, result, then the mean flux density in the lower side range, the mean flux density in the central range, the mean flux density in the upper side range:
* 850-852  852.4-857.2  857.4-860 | 0.027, 17.1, 16.2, 16.2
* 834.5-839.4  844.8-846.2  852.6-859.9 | -0.030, 16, 16.5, 16.2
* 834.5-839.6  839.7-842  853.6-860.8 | -0.005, 16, 16.1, 16.2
